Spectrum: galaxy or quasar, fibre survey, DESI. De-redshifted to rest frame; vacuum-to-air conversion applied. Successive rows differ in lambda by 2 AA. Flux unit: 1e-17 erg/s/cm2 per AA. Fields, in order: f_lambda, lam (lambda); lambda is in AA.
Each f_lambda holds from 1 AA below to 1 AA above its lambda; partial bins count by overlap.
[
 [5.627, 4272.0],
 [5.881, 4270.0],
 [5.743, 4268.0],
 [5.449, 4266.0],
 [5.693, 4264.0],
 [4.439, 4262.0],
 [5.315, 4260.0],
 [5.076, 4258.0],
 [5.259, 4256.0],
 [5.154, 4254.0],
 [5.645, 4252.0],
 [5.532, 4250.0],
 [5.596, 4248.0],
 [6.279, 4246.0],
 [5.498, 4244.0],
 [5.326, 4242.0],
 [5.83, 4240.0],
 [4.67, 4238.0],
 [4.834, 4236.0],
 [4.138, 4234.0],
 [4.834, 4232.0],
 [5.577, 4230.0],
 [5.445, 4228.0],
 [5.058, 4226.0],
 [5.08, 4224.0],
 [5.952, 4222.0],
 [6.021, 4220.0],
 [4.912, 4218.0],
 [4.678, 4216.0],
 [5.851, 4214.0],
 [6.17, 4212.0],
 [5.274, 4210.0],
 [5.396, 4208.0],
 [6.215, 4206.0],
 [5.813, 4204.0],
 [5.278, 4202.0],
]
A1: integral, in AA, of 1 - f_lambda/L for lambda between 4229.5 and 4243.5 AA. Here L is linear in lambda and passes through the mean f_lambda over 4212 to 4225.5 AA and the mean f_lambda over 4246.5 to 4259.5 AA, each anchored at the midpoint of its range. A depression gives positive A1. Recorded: 1.0 AA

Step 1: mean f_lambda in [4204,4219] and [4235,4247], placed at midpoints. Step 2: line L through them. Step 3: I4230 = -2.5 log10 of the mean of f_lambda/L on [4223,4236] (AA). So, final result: 0.09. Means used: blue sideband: 5.52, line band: 5.01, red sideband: 5.41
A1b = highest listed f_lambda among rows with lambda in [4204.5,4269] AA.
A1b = 6.279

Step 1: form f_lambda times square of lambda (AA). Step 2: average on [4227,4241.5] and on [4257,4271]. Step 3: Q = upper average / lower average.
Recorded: 1.08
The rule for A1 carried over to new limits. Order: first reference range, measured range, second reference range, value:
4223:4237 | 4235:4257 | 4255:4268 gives -1.3 AA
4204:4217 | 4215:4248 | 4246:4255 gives 1.9 AA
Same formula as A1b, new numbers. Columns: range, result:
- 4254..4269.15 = 5.743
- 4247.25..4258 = 5.645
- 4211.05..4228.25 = 6.17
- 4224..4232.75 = 5.577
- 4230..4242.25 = 5.83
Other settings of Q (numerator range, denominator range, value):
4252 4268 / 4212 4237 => 1.02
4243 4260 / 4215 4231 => 1.04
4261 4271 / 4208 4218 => 1.03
